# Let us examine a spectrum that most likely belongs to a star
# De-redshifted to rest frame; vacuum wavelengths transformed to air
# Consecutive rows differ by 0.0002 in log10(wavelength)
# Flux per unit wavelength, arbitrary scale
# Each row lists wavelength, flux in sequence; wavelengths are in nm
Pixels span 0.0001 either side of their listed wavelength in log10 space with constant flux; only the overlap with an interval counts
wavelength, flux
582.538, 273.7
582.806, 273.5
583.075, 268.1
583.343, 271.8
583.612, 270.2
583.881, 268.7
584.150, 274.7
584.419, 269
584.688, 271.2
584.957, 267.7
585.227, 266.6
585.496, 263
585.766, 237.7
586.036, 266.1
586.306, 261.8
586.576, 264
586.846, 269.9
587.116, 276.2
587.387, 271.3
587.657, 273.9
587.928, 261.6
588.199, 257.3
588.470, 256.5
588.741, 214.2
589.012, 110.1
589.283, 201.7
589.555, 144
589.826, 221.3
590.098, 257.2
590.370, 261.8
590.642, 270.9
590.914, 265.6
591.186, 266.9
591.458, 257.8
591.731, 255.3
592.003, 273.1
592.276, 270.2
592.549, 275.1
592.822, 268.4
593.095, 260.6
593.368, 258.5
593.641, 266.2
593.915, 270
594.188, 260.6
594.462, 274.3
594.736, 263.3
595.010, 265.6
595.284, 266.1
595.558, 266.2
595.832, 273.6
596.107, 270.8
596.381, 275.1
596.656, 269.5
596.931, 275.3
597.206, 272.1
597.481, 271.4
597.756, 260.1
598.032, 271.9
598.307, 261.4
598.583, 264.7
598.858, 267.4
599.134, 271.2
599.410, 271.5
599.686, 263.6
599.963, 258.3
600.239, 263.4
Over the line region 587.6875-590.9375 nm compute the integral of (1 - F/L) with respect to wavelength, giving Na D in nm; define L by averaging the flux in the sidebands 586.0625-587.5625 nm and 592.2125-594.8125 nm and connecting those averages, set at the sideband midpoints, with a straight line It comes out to 0.50 nm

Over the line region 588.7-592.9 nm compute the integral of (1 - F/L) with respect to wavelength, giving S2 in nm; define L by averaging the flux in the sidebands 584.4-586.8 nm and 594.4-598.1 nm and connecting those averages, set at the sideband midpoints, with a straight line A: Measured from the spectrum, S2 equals 0.44 nm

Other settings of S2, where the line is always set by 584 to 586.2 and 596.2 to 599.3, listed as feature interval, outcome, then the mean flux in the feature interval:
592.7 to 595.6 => 0.03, 265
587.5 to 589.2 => 0.24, 229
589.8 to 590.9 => 0.04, 257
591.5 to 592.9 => 0.00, 268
